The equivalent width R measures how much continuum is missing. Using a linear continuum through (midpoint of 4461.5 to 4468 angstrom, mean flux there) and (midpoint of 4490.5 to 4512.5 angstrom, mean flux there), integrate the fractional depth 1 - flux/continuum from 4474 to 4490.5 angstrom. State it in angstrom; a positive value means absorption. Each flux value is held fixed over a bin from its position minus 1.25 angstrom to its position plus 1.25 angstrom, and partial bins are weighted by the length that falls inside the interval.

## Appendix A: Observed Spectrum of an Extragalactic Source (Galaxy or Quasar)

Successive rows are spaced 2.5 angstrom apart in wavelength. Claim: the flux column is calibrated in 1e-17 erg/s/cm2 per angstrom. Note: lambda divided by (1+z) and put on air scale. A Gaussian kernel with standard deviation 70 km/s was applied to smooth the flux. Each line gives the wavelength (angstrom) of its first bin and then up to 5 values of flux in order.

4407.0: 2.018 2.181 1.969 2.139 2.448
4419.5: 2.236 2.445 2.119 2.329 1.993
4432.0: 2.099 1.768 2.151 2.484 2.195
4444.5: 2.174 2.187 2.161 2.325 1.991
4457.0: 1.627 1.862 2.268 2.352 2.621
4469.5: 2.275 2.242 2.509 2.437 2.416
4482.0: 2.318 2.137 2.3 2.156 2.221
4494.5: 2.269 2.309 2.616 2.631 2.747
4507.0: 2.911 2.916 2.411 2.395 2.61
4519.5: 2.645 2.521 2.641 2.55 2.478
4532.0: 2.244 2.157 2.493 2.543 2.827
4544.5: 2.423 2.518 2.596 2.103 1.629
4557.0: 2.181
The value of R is 1.1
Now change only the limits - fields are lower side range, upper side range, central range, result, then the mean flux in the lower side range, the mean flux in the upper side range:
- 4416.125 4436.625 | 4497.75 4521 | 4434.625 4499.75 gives 4.43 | 2.17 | 2.64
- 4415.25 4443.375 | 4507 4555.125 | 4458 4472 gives 0.25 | 2.2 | 2.48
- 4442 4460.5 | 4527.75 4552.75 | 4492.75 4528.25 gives -4.00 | 2.06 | 2.45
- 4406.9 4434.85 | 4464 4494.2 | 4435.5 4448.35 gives -0.03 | 2.16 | 2.33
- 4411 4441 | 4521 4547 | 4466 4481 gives -0.61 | 2.18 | 2.49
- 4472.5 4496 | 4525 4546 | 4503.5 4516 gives -1.50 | 2.3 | 2.47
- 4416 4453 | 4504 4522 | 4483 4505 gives 1.56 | 2.21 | 2.65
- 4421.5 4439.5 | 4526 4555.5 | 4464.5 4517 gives -3.89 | 2.14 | 2.39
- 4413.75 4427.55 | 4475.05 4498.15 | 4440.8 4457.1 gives 1.16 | 2.29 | 2.29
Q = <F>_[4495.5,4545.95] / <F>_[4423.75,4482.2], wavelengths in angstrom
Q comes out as 1.16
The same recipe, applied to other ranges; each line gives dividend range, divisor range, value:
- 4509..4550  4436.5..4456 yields 1.14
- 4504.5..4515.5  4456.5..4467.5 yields 1.24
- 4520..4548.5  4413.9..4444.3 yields 1.13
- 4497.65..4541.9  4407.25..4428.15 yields 1.15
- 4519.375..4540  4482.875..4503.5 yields 1.05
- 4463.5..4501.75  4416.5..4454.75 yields 1.07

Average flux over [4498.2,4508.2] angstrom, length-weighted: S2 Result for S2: 2.72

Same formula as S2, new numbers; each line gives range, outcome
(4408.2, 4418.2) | 2.18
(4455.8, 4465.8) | 2.03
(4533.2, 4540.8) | 2.4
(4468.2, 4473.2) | 2.26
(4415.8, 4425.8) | 2.31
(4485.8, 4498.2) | 2.25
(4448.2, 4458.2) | 2.03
